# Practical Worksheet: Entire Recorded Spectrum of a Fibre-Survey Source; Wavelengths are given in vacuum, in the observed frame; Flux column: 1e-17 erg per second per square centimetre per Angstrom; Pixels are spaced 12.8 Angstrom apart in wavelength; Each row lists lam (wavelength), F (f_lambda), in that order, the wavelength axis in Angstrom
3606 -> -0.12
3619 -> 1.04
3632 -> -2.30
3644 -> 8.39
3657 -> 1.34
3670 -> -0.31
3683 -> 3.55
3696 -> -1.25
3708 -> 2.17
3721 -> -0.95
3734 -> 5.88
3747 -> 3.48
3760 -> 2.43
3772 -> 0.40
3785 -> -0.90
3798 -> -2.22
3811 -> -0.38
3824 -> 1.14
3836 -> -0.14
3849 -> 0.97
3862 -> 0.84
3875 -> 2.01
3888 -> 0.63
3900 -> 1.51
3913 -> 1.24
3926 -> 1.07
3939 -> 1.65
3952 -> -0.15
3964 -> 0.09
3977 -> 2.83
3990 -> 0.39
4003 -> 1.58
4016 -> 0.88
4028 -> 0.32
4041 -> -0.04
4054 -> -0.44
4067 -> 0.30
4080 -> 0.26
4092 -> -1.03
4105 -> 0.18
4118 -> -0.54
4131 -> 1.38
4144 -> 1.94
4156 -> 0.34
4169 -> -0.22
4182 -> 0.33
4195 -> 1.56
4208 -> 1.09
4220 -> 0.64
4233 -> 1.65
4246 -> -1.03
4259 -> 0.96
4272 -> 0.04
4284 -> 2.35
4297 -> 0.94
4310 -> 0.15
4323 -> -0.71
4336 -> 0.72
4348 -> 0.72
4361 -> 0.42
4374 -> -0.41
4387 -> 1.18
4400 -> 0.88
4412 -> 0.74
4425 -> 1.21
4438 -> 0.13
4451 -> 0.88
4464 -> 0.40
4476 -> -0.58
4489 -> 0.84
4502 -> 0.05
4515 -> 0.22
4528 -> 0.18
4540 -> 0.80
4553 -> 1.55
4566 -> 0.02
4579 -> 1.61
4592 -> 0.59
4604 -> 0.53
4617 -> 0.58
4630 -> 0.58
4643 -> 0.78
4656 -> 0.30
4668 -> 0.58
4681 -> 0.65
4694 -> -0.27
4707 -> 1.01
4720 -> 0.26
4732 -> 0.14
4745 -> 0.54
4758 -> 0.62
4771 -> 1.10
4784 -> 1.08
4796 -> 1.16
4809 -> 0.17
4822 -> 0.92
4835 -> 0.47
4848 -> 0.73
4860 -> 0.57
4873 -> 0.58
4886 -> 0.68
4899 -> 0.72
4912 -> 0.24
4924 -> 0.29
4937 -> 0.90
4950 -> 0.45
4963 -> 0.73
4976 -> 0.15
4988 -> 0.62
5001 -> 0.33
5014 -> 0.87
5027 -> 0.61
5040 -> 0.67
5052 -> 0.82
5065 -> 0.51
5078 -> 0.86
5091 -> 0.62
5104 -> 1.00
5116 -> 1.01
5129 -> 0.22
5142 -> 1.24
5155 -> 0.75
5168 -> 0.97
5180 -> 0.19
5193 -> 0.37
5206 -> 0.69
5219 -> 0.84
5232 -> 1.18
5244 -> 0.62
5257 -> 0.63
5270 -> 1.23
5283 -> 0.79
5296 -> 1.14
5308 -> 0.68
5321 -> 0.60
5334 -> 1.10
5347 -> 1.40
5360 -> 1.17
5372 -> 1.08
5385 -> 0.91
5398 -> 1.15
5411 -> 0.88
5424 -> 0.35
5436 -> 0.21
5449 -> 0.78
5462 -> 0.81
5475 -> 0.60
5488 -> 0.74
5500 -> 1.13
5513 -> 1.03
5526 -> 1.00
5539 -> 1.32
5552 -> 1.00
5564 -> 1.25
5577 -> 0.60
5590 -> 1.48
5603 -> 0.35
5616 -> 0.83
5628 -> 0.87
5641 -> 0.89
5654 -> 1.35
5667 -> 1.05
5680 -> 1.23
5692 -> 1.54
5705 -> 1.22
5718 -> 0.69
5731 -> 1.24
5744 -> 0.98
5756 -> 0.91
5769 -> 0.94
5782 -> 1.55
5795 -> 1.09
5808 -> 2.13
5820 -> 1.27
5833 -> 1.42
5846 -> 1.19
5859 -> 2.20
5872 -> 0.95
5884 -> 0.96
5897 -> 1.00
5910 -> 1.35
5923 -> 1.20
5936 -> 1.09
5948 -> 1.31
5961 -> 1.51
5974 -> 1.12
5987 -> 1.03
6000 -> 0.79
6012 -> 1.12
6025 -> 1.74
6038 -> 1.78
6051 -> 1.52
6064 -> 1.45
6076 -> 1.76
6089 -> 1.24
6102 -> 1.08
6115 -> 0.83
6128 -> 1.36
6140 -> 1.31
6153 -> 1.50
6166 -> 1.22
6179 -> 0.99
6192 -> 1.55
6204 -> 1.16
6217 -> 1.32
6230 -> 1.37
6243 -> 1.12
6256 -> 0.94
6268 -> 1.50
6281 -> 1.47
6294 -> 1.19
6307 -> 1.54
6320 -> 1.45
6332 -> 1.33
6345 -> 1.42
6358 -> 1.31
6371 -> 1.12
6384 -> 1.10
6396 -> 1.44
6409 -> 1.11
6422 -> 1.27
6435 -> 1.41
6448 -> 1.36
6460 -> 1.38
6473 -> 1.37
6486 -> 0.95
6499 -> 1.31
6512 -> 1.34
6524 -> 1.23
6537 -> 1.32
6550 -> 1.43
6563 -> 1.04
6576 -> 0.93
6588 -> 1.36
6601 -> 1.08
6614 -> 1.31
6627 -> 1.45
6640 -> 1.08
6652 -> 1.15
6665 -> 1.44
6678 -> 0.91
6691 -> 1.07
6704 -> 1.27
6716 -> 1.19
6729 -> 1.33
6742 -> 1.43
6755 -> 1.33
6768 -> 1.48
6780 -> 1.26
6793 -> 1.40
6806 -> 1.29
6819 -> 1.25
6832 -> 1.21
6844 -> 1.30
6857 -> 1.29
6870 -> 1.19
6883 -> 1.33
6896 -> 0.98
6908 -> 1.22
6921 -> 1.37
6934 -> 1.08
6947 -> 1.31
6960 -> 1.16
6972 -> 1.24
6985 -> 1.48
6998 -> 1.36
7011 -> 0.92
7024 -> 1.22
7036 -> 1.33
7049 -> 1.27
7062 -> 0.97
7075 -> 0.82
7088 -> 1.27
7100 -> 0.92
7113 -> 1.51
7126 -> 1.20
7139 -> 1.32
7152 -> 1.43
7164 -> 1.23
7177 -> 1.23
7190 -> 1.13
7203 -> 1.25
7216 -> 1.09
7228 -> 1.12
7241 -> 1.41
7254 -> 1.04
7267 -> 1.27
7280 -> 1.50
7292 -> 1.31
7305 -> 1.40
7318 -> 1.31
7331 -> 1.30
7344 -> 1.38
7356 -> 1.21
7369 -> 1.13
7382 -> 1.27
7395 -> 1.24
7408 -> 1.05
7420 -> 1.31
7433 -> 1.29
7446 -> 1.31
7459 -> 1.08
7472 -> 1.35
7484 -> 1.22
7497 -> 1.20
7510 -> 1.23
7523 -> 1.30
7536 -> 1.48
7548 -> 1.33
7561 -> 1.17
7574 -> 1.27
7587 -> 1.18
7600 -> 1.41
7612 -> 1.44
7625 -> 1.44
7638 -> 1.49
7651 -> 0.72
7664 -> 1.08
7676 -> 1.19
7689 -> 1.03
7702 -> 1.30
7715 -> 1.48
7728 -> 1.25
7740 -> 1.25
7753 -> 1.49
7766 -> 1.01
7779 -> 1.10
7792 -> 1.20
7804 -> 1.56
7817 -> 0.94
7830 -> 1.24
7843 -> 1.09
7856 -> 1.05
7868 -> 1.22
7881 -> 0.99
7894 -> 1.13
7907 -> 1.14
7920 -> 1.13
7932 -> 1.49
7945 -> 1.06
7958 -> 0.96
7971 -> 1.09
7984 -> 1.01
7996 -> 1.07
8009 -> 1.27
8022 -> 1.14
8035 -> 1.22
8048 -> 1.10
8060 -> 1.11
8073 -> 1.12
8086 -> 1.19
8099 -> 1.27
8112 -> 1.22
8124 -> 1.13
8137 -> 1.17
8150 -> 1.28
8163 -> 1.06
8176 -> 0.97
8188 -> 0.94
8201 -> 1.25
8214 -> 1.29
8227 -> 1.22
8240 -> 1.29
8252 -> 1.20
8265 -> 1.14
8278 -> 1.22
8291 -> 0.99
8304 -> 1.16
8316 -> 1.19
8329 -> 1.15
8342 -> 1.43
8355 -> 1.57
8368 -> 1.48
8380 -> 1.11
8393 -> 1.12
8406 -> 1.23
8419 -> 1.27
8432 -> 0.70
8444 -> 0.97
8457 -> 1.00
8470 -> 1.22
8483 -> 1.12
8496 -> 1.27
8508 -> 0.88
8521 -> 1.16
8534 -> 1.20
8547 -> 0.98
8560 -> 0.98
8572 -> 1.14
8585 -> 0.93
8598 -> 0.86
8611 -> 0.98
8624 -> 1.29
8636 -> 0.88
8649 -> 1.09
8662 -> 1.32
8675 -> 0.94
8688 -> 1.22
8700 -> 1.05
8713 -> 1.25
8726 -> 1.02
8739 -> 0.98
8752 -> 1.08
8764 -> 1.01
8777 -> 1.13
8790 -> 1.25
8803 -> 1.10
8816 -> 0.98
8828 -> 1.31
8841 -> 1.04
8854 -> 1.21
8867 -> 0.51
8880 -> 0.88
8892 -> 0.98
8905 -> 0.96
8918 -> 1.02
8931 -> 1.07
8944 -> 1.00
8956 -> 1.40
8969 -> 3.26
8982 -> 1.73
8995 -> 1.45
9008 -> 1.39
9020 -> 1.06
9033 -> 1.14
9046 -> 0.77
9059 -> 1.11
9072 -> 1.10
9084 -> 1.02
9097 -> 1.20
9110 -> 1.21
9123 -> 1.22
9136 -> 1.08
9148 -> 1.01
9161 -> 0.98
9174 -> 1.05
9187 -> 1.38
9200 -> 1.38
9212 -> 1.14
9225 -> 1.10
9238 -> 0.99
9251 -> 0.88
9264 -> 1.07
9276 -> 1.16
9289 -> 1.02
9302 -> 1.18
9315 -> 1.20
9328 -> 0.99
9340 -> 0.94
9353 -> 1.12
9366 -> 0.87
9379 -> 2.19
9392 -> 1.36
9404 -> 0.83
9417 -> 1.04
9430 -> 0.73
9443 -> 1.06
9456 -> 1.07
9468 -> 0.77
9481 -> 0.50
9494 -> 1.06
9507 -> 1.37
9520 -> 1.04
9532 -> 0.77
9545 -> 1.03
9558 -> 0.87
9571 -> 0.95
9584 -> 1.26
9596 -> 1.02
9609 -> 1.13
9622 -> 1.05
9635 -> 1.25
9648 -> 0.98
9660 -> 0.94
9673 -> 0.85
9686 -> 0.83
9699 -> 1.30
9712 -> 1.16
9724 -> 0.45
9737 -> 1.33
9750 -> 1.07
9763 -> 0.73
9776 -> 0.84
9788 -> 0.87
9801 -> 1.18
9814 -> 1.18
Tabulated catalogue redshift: 0.37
